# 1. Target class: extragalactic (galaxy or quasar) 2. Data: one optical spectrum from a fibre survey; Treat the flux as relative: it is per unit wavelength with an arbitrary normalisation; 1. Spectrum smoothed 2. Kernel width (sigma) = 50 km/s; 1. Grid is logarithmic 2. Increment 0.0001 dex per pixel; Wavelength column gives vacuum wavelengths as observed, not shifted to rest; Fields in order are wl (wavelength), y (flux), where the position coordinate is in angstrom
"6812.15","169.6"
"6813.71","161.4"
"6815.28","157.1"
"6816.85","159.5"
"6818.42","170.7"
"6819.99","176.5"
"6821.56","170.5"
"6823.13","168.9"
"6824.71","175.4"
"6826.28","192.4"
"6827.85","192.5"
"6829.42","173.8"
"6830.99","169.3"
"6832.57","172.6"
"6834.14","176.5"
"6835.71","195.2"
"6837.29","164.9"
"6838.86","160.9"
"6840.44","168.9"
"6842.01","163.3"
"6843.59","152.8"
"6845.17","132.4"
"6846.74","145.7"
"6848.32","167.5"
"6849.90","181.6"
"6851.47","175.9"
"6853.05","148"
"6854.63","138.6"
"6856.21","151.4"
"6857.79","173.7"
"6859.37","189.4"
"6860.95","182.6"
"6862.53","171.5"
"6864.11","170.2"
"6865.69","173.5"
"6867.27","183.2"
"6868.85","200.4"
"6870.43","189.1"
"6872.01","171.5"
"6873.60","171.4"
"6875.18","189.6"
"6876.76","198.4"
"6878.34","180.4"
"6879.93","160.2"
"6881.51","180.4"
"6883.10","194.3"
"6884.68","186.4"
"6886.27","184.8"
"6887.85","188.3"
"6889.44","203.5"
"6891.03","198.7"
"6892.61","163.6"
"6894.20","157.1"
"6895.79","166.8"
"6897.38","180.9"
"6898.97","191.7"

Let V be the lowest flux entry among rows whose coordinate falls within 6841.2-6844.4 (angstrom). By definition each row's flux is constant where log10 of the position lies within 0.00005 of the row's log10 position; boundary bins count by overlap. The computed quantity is 152.8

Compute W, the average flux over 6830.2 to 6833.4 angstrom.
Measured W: 171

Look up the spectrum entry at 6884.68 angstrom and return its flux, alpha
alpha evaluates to 186.4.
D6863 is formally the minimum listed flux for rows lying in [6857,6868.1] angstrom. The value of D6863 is 170.2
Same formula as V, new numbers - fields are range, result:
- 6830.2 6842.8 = 160.9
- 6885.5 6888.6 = 184.8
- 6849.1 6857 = 138.6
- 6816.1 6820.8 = 159.5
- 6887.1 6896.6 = 157.1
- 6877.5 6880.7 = 160.2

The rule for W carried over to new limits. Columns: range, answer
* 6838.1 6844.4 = 161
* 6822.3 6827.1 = 179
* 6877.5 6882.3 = 174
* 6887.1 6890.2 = 196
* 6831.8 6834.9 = 175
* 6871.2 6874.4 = 172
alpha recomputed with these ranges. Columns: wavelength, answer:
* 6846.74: 145.7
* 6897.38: 180.9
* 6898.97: 191.7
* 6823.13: 168.9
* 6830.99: 169.3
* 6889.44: 203.5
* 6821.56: 170.5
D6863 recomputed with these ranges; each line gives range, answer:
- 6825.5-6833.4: 169.3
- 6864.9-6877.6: 171.4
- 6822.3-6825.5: 168.9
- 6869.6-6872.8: 171.5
